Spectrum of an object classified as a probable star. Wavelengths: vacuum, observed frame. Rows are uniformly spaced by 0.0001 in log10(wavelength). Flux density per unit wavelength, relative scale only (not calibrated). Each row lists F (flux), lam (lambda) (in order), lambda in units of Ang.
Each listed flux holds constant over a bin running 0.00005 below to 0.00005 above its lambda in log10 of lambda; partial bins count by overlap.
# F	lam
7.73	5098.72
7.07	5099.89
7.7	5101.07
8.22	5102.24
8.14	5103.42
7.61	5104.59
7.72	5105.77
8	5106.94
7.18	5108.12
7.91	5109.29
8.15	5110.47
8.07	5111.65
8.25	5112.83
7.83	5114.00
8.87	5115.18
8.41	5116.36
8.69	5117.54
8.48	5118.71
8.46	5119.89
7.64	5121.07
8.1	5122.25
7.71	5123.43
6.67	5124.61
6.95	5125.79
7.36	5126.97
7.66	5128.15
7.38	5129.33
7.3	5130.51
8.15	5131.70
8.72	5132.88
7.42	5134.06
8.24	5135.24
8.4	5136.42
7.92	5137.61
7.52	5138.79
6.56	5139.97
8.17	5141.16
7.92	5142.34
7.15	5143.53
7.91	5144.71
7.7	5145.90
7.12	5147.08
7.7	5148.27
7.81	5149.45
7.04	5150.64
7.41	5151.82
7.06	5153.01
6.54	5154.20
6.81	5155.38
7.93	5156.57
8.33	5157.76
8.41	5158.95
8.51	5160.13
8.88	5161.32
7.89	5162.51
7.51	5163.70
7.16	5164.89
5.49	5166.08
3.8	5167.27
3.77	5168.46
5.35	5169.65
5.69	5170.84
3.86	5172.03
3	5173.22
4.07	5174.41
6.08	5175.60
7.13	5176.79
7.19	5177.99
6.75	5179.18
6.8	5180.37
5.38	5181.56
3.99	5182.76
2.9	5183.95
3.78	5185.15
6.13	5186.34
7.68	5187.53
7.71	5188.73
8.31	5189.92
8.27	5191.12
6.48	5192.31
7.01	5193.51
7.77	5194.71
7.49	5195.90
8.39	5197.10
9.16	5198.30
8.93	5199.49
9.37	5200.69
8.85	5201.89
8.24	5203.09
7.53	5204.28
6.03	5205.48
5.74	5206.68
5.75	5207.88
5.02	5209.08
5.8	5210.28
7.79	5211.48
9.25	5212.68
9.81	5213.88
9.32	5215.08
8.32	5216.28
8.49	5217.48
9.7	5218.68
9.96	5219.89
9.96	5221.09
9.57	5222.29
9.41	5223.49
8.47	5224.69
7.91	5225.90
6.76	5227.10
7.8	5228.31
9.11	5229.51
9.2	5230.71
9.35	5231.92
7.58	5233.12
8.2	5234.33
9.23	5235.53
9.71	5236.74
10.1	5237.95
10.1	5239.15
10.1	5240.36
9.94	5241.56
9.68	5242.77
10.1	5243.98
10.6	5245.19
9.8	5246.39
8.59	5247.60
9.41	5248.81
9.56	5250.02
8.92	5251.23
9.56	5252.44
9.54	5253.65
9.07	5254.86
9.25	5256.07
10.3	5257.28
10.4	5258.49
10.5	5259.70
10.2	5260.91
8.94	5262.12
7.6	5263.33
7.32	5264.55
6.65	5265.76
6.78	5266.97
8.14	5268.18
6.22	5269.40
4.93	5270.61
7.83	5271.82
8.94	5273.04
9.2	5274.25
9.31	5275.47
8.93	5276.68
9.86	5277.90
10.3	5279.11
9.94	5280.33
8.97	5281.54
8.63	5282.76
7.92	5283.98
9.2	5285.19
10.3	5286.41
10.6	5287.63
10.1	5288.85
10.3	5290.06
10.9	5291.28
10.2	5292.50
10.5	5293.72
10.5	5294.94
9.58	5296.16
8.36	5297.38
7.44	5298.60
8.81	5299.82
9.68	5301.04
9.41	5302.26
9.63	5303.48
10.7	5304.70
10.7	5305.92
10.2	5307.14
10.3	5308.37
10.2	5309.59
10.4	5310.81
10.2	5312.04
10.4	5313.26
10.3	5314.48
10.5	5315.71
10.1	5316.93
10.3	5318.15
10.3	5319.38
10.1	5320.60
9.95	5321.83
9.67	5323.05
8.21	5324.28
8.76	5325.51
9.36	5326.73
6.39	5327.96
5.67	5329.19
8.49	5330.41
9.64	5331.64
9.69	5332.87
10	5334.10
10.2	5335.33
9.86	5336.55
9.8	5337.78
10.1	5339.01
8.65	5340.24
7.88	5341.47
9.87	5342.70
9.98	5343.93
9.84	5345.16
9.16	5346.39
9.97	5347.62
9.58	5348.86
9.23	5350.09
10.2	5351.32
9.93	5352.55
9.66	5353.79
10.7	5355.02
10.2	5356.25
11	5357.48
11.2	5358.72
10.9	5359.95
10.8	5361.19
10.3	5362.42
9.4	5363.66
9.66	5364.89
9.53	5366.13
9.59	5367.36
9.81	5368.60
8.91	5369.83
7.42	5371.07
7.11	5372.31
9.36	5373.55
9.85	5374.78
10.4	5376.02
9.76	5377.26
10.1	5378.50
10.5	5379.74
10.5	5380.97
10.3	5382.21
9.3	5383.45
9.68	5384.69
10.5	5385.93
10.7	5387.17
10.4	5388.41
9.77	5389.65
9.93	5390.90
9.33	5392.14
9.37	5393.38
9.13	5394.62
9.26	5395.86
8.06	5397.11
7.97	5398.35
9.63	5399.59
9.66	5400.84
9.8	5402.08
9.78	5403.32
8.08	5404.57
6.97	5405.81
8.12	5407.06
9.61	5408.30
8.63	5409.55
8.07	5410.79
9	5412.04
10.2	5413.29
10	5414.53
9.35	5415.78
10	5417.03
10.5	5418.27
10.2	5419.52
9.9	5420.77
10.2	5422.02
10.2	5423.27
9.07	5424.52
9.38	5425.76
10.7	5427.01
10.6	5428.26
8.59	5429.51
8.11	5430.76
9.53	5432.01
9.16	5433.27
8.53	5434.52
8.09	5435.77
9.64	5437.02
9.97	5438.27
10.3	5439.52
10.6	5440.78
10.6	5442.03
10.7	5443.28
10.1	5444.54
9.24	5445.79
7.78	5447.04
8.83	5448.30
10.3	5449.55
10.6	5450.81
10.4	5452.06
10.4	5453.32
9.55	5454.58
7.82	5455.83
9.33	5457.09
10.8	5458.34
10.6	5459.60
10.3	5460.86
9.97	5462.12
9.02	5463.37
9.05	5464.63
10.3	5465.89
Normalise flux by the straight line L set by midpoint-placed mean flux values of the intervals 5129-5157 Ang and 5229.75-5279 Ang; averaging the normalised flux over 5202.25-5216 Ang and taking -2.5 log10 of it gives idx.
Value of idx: 0.15 mag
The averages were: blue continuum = 7.58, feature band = 7.35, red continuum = 9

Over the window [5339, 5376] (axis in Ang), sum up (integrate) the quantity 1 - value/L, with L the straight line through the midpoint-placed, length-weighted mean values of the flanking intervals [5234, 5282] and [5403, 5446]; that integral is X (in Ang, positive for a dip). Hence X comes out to -1.39 Ang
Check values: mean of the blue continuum 9.07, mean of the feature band 9.66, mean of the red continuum 9.48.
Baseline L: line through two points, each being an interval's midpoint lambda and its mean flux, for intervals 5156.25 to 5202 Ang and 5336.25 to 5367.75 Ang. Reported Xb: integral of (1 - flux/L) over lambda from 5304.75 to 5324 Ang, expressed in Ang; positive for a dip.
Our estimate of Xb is -2.2 Ang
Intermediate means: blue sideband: 6.67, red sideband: 9.89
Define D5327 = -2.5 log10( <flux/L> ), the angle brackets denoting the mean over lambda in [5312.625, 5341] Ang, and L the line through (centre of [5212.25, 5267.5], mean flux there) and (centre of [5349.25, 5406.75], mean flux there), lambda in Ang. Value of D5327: 0.01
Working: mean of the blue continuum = 9.14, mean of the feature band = 9.41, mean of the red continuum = 9.63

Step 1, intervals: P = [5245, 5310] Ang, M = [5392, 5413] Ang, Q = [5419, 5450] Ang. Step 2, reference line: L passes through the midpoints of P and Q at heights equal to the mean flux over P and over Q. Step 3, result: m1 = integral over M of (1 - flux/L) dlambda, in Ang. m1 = 1.5 Ang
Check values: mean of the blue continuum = 9.24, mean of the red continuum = 9.61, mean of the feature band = 8.86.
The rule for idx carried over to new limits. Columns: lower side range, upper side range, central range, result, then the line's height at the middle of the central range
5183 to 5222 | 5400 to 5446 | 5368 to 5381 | -0.03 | 9.09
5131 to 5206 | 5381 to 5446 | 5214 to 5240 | -0.18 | 7.62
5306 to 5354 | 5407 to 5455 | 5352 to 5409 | 0.00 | 9.6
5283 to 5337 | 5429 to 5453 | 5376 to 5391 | -0.06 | 9.58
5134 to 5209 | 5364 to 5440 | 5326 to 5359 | -0.08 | 8.79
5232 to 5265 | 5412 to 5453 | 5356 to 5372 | -0.03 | 9.61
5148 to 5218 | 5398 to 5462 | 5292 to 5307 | -0.18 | 8.15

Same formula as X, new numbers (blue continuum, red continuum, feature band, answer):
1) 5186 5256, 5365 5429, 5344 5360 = -1.4 Ang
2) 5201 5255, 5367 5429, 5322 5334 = 0.8 Ang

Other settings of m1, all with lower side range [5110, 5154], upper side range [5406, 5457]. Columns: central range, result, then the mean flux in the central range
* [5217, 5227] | -0.9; 9.07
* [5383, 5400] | -0.4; 9.5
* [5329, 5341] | -0.5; 9.32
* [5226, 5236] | 0.0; 8.37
